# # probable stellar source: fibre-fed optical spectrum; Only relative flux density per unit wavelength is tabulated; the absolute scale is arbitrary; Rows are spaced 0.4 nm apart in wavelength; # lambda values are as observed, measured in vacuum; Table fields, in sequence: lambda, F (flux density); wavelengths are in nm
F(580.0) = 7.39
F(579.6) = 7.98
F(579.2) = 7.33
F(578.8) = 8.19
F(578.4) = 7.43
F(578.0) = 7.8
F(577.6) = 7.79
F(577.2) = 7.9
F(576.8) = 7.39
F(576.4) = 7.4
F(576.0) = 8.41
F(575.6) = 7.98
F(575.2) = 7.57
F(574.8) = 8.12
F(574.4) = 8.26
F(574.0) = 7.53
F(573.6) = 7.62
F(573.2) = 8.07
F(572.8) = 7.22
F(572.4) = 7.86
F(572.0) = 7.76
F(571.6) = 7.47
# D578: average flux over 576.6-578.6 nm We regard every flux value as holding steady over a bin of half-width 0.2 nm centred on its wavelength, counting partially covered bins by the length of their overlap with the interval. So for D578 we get 7.66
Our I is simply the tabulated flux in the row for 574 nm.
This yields 7.53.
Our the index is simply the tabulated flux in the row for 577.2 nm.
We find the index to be 7.9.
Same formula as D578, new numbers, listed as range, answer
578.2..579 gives 7.81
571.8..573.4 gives 7.73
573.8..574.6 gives 7.9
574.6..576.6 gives 7.9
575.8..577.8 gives 7.78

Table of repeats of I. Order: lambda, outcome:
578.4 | 7.43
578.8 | 8.19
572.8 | 7.22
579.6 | 7.98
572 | 7.76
